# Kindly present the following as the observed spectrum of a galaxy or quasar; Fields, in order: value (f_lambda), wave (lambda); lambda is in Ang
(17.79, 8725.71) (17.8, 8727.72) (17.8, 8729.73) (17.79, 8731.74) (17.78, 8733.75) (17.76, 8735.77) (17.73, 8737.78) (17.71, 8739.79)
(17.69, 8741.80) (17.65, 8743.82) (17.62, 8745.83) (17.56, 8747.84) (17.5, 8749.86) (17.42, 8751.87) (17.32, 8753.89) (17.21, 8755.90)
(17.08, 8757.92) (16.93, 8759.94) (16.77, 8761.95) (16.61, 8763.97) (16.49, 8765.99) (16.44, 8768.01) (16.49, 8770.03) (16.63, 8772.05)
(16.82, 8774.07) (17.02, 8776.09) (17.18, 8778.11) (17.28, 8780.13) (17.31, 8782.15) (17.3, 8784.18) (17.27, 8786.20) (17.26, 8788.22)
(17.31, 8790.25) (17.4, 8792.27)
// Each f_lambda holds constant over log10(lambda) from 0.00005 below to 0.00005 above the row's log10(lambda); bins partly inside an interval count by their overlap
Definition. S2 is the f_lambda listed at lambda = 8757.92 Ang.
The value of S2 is 17.08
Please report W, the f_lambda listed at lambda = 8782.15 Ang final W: 17.31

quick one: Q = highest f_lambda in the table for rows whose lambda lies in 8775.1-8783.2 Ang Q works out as 17.31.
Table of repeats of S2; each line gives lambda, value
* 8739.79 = 17.71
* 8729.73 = 17.8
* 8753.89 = 17.32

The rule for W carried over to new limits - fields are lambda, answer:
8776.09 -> 17.02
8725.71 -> 17.79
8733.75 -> 17.78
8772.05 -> 16.63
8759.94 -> 16.93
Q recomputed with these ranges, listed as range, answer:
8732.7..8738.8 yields 17.78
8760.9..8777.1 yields 17.02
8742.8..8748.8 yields 17.65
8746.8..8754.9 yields 17.56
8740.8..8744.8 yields 17.69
